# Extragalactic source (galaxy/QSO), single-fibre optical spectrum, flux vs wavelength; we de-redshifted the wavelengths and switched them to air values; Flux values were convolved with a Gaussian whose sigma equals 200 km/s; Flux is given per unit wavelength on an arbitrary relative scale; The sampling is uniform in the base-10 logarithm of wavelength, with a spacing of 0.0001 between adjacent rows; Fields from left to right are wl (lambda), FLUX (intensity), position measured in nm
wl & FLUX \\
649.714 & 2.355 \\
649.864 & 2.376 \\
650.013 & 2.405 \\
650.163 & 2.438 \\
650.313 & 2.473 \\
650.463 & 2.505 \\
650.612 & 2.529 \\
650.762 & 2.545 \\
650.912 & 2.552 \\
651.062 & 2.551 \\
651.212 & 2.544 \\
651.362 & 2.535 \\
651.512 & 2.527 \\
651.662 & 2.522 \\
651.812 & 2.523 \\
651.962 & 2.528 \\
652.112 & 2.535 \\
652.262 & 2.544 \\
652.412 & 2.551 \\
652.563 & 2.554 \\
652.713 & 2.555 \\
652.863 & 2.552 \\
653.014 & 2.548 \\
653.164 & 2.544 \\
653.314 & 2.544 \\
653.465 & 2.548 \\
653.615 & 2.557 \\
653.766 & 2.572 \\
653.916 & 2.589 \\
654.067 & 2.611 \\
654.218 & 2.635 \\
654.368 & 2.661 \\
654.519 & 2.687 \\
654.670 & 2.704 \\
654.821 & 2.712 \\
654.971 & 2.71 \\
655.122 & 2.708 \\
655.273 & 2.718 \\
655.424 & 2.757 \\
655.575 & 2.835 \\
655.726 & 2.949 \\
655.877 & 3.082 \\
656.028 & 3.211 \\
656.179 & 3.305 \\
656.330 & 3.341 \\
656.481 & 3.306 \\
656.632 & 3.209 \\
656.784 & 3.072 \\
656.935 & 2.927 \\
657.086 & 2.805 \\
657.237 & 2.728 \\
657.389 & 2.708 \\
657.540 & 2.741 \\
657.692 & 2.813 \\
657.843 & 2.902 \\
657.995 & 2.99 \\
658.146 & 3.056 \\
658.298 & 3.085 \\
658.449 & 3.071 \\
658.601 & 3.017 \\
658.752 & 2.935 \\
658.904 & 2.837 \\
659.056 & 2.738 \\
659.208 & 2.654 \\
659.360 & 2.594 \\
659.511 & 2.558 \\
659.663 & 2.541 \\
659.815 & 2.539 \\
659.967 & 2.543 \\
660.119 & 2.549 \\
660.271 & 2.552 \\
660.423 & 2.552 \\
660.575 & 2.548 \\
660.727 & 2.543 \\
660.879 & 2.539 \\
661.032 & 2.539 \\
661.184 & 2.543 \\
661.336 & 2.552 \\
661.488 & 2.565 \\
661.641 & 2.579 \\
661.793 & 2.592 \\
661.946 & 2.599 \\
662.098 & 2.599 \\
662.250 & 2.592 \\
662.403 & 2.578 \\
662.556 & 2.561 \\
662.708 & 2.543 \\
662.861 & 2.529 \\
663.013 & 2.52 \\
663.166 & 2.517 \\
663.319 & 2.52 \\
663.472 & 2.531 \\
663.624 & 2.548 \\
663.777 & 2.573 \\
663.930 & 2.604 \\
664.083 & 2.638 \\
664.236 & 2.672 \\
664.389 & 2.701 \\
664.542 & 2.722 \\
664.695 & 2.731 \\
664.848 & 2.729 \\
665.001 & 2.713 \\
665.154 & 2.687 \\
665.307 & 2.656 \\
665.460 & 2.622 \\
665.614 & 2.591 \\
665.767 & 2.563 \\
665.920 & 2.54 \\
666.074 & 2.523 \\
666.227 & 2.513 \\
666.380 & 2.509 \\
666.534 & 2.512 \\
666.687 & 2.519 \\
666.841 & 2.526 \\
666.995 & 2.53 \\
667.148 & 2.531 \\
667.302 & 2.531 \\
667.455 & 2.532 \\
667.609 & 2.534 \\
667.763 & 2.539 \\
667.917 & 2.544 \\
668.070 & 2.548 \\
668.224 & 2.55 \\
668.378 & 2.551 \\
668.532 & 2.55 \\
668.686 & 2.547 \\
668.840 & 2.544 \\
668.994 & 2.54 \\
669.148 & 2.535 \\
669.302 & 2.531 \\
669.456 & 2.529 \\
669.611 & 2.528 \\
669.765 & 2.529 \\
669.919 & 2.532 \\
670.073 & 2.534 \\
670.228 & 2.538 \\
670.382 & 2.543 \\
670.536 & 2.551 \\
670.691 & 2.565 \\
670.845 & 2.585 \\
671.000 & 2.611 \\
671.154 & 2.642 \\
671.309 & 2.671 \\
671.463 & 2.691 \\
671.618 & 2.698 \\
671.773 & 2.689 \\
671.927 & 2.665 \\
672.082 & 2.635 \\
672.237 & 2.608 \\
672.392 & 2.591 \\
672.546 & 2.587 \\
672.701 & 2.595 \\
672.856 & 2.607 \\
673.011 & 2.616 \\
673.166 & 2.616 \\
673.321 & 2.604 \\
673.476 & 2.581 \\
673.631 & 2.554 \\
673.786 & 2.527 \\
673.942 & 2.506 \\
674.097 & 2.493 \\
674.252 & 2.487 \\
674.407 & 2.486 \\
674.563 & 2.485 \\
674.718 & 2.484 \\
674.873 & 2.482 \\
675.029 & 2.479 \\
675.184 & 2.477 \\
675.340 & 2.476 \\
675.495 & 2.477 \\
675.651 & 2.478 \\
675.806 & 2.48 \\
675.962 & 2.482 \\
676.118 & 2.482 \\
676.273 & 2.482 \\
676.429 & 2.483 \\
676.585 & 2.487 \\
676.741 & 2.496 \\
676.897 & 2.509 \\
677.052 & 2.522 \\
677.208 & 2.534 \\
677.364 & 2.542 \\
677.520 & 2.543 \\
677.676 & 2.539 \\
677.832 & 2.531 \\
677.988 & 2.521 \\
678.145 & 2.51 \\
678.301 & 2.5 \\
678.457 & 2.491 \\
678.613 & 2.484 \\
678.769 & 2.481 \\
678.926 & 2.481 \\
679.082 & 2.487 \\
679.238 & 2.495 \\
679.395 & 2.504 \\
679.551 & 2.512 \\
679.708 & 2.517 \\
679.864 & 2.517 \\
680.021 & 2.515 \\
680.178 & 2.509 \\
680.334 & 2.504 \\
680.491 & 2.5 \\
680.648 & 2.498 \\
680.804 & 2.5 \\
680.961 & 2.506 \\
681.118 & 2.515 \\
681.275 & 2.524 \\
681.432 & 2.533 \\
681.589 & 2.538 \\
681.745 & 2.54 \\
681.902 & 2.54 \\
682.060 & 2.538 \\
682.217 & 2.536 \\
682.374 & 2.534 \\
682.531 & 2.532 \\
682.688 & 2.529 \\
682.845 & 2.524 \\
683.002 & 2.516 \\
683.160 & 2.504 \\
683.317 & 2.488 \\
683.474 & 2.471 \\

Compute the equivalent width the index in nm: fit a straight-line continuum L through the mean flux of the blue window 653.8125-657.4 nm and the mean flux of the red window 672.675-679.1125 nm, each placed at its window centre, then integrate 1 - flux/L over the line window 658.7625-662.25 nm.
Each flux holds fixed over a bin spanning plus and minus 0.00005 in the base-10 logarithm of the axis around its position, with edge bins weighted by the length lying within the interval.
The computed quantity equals 0.25 nm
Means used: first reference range 2.87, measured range 2.59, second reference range 2.51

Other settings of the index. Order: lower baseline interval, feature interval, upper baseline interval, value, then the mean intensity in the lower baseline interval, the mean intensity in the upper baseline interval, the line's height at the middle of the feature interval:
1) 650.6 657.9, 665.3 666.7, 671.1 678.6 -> 0.04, 2.72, 2.54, 2.62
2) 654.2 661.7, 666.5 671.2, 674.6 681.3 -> 0.16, 2.79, 2.5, 2.63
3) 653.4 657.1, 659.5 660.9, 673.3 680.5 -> 0.11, 2.85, 2.5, 2.77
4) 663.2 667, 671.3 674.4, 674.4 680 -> -0.08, 2.6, 2.5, 2.53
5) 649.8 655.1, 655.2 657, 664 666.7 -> -0.34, 2.56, 2.62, 2.58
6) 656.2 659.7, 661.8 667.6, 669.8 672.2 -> 0.36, 2.91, 2.61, 2.75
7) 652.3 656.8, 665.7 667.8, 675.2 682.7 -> 0.09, 2.77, 2.51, 2.64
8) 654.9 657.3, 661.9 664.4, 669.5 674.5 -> 0.20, 2.98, 2.58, 2.8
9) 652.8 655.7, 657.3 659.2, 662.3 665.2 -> -0.19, 2.65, 2.61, 2.63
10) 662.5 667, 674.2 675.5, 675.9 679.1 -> 0.02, 2.59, 2.5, 2.52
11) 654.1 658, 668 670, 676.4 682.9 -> 0.11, 2.89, 2.51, 2.68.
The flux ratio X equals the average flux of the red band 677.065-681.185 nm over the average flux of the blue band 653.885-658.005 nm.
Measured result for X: 0.87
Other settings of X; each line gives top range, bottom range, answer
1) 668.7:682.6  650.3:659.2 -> 0.92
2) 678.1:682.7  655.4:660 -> 0.87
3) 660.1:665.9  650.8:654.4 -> 1.01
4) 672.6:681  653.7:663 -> 0.91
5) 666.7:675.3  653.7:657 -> 0.89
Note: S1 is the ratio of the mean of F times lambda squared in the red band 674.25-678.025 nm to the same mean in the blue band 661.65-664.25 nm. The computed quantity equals 1.01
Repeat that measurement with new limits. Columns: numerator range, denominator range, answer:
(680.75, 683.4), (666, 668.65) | 1.04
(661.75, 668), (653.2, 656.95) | 0.94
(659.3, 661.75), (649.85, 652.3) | 1.05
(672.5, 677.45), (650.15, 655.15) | 1.05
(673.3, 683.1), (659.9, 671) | 1.02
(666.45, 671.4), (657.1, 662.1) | 0.97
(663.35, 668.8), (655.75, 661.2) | 0.93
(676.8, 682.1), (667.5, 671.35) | 1.01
